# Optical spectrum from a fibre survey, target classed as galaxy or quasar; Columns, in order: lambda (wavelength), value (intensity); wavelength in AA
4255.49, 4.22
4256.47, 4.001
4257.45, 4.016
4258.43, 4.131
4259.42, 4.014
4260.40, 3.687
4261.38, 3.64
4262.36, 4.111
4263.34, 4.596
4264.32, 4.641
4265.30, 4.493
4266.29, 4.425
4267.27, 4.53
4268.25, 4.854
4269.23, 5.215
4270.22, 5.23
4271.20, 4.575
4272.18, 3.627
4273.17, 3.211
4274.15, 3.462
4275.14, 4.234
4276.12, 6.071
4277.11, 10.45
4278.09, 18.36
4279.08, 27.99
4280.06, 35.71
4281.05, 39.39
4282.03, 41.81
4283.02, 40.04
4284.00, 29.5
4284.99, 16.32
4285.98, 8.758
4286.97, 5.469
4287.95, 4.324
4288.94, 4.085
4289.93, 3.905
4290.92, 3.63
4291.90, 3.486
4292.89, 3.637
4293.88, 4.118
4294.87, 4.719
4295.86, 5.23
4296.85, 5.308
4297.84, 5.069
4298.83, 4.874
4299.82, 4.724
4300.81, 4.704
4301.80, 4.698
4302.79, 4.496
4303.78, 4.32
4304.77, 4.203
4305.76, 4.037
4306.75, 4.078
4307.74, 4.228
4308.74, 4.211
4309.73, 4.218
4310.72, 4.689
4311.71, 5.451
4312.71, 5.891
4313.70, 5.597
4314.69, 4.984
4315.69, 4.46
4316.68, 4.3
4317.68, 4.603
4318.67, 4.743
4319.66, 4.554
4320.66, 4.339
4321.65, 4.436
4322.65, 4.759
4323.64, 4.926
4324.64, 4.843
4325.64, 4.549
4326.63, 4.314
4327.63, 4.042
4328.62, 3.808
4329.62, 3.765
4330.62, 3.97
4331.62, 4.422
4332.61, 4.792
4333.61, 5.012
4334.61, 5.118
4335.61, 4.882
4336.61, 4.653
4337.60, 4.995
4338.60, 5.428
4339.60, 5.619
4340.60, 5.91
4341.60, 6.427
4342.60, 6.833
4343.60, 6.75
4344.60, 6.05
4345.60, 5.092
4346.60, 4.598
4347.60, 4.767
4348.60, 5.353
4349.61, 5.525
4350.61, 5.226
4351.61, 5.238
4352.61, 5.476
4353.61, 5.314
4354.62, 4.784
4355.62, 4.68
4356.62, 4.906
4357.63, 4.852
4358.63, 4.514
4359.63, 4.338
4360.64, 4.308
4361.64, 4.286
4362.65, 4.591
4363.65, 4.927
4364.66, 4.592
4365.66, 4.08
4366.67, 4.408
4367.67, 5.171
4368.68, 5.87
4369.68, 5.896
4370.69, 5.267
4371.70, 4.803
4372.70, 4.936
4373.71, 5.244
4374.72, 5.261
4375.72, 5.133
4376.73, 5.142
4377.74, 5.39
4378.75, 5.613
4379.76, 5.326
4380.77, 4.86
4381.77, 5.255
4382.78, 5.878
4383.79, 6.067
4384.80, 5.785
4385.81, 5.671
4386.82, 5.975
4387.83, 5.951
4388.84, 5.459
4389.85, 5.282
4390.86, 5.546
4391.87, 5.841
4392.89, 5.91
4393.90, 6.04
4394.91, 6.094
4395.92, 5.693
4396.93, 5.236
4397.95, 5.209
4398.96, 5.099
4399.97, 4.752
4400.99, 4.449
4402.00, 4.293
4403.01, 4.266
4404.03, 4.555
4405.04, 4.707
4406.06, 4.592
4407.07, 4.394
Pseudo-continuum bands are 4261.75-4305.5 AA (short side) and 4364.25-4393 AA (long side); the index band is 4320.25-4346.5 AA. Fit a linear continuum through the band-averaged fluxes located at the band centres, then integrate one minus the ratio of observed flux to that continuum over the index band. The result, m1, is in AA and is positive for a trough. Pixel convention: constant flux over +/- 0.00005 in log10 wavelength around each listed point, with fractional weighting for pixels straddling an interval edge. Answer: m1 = 8.3 AA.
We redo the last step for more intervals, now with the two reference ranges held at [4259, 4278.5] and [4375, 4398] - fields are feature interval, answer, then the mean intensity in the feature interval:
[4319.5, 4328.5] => 1.6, 4.5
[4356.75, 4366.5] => 1.8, 4.51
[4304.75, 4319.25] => 2.0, 4.66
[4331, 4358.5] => 1.1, 5.27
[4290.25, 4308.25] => 3.3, 4.41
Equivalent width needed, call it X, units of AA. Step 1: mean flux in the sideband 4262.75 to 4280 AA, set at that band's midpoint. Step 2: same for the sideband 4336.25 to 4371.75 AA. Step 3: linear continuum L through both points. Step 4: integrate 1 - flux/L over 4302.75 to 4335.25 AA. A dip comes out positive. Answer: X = 8.8 AA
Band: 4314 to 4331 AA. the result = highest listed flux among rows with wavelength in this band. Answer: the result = 4.984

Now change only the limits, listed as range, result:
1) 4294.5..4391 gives 6.833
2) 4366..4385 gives 6.067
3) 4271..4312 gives 41.81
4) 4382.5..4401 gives 6.094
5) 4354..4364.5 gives 4.927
